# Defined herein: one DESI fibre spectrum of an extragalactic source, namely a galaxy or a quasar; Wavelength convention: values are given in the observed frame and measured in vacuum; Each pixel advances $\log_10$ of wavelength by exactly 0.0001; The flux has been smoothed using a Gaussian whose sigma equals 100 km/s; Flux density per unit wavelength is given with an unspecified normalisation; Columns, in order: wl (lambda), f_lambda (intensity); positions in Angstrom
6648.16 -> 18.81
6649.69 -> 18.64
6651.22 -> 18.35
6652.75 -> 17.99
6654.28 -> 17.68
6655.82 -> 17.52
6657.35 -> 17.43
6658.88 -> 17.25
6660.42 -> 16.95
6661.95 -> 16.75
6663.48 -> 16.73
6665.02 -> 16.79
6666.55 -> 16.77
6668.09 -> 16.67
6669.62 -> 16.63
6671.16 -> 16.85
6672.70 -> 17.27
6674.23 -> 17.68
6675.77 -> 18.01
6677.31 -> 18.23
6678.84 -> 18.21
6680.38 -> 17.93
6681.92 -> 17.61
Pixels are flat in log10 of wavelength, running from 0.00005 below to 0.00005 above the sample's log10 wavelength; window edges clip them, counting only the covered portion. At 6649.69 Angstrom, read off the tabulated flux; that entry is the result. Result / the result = 18.64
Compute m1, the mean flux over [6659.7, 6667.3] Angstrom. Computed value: 16.8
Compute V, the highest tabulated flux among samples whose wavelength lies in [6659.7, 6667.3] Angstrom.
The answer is 16.95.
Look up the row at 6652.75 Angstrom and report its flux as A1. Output 17.99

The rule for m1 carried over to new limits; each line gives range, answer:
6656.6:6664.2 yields 17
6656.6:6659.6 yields 17.4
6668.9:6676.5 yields 17.3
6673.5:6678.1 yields 18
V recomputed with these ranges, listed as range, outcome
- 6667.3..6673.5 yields 17.27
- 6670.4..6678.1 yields 18.23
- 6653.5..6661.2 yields 17.68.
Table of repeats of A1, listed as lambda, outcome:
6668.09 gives 16.67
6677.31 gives 18.23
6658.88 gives 17.25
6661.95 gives 16.75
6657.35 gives 17.43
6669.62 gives 16.63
